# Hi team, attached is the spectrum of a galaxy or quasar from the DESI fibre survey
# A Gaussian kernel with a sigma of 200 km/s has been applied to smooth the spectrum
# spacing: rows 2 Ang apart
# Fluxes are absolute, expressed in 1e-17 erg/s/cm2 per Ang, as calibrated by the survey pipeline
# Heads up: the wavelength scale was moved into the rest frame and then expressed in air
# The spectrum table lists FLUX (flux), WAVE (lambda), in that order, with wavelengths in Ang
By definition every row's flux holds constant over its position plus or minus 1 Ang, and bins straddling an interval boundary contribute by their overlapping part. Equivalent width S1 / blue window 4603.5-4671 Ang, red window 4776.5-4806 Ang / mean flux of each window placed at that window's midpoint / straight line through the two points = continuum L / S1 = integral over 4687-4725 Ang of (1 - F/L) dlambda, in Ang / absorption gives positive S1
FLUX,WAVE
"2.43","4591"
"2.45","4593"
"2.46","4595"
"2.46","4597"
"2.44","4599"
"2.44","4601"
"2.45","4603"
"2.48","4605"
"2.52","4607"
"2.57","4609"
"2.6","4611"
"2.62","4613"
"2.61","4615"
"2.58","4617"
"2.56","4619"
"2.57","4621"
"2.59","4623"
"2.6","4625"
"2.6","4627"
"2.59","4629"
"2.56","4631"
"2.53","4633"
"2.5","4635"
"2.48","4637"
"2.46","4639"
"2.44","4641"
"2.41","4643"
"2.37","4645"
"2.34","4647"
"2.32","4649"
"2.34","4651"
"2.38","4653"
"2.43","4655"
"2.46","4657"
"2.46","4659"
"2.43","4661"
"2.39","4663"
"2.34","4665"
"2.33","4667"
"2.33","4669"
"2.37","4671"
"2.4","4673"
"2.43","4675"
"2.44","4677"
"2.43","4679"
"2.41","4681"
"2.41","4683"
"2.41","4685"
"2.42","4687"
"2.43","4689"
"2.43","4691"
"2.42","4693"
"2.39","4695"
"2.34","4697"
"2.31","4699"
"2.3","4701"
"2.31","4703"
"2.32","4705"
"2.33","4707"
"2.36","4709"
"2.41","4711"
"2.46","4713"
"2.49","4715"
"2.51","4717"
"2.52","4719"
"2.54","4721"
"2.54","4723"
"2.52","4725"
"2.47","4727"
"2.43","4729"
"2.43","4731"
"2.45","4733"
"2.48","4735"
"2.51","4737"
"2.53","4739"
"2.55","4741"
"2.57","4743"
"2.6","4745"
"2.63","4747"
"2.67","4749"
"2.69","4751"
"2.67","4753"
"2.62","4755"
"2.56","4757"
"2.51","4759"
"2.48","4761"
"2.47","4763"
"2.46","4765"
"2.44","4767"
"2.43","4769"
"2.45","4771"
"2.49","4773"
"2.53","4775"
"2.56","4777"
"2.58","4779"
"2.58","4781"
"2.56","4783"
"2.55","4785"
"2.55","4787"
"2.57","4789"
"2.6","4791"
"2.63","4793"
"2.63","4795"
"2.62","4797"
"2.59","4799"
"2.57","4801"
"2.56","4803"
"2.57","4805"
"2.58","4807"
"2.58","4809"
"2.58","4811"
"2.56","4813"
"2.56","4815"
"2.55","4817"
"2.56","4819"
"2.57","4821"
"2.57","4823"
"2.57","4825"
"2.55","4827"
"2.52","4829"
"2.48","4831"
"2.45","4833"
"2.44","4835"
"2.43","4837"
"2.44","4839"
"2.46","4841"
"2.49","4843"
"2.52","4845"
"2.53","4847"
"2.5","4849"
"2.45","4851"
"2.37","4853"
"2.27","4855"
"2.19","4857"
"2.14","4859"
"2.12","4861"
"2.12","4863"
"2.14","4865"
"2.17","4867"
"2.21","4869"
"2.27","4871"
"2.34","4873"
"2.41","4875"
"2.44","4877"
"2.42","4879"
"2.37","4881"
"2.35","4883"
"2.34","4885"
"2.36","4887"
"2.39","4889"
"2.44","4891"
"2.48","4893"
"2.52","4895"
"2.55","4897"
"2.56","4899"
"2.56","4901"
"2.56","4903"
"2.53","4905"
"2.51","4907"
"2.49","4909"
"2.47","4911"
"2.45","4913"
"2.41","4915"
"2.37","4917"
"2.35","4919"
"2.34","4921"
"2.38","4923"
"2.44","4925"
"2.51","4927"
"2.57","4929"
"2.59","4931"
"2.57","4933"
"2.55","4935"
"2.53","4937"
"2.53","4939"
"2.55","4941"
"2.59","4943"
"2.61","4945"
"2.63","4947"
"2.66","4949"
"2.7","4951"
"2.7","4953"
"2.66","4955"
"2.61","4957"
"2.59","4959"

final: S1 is 1.64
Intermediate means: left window 2.48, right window 2.58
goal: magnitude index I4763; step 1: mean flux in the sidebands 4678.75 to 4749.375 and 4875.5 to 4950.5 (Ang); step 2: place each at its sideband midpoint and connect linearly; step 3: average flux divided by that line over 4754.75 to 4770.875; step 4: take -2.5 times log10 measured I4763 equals -0.01 mag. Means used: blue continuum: 2.45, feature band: 2.49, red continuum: 2.49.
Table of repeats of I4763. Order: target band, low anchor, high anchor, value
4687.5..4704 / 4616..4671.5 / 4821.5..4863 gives 0.036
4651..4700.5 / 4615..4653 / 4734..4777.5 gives 0.049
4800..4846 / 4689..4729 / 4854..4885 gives -0.098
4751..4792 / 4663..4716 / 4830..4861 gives -0.063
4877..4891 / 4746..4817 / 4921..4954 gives 0.079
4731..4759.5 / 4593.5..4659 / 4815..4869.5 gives -0.055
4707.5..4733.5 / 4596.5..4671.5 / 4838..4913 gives -0.011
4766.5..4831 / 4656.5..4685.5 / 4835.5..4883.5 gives -0.087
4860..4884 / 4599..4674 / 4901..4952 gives 0.103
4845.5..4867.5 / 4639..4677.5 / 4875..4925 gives 0.070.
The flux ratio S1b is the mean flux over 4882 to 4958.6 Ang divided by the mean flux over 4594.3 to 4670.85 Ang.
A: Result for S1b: 1.0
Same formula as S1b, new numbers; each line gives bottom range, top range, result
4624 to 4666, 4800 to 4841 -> 1.03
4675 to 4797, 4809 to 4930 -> 0.98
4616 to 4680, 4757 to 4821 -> 1.04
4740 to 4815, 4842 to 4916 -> 0.93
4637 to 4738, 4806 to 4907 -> 1.01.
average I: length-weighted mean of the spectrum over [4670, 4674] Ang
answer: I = 2.38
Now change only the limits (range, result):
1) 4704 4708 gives 2.33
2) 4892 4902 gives 2.53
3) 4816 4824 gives 2.56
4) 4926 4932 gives 2.56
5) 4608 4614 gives 2.6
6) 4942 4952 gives 2.64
